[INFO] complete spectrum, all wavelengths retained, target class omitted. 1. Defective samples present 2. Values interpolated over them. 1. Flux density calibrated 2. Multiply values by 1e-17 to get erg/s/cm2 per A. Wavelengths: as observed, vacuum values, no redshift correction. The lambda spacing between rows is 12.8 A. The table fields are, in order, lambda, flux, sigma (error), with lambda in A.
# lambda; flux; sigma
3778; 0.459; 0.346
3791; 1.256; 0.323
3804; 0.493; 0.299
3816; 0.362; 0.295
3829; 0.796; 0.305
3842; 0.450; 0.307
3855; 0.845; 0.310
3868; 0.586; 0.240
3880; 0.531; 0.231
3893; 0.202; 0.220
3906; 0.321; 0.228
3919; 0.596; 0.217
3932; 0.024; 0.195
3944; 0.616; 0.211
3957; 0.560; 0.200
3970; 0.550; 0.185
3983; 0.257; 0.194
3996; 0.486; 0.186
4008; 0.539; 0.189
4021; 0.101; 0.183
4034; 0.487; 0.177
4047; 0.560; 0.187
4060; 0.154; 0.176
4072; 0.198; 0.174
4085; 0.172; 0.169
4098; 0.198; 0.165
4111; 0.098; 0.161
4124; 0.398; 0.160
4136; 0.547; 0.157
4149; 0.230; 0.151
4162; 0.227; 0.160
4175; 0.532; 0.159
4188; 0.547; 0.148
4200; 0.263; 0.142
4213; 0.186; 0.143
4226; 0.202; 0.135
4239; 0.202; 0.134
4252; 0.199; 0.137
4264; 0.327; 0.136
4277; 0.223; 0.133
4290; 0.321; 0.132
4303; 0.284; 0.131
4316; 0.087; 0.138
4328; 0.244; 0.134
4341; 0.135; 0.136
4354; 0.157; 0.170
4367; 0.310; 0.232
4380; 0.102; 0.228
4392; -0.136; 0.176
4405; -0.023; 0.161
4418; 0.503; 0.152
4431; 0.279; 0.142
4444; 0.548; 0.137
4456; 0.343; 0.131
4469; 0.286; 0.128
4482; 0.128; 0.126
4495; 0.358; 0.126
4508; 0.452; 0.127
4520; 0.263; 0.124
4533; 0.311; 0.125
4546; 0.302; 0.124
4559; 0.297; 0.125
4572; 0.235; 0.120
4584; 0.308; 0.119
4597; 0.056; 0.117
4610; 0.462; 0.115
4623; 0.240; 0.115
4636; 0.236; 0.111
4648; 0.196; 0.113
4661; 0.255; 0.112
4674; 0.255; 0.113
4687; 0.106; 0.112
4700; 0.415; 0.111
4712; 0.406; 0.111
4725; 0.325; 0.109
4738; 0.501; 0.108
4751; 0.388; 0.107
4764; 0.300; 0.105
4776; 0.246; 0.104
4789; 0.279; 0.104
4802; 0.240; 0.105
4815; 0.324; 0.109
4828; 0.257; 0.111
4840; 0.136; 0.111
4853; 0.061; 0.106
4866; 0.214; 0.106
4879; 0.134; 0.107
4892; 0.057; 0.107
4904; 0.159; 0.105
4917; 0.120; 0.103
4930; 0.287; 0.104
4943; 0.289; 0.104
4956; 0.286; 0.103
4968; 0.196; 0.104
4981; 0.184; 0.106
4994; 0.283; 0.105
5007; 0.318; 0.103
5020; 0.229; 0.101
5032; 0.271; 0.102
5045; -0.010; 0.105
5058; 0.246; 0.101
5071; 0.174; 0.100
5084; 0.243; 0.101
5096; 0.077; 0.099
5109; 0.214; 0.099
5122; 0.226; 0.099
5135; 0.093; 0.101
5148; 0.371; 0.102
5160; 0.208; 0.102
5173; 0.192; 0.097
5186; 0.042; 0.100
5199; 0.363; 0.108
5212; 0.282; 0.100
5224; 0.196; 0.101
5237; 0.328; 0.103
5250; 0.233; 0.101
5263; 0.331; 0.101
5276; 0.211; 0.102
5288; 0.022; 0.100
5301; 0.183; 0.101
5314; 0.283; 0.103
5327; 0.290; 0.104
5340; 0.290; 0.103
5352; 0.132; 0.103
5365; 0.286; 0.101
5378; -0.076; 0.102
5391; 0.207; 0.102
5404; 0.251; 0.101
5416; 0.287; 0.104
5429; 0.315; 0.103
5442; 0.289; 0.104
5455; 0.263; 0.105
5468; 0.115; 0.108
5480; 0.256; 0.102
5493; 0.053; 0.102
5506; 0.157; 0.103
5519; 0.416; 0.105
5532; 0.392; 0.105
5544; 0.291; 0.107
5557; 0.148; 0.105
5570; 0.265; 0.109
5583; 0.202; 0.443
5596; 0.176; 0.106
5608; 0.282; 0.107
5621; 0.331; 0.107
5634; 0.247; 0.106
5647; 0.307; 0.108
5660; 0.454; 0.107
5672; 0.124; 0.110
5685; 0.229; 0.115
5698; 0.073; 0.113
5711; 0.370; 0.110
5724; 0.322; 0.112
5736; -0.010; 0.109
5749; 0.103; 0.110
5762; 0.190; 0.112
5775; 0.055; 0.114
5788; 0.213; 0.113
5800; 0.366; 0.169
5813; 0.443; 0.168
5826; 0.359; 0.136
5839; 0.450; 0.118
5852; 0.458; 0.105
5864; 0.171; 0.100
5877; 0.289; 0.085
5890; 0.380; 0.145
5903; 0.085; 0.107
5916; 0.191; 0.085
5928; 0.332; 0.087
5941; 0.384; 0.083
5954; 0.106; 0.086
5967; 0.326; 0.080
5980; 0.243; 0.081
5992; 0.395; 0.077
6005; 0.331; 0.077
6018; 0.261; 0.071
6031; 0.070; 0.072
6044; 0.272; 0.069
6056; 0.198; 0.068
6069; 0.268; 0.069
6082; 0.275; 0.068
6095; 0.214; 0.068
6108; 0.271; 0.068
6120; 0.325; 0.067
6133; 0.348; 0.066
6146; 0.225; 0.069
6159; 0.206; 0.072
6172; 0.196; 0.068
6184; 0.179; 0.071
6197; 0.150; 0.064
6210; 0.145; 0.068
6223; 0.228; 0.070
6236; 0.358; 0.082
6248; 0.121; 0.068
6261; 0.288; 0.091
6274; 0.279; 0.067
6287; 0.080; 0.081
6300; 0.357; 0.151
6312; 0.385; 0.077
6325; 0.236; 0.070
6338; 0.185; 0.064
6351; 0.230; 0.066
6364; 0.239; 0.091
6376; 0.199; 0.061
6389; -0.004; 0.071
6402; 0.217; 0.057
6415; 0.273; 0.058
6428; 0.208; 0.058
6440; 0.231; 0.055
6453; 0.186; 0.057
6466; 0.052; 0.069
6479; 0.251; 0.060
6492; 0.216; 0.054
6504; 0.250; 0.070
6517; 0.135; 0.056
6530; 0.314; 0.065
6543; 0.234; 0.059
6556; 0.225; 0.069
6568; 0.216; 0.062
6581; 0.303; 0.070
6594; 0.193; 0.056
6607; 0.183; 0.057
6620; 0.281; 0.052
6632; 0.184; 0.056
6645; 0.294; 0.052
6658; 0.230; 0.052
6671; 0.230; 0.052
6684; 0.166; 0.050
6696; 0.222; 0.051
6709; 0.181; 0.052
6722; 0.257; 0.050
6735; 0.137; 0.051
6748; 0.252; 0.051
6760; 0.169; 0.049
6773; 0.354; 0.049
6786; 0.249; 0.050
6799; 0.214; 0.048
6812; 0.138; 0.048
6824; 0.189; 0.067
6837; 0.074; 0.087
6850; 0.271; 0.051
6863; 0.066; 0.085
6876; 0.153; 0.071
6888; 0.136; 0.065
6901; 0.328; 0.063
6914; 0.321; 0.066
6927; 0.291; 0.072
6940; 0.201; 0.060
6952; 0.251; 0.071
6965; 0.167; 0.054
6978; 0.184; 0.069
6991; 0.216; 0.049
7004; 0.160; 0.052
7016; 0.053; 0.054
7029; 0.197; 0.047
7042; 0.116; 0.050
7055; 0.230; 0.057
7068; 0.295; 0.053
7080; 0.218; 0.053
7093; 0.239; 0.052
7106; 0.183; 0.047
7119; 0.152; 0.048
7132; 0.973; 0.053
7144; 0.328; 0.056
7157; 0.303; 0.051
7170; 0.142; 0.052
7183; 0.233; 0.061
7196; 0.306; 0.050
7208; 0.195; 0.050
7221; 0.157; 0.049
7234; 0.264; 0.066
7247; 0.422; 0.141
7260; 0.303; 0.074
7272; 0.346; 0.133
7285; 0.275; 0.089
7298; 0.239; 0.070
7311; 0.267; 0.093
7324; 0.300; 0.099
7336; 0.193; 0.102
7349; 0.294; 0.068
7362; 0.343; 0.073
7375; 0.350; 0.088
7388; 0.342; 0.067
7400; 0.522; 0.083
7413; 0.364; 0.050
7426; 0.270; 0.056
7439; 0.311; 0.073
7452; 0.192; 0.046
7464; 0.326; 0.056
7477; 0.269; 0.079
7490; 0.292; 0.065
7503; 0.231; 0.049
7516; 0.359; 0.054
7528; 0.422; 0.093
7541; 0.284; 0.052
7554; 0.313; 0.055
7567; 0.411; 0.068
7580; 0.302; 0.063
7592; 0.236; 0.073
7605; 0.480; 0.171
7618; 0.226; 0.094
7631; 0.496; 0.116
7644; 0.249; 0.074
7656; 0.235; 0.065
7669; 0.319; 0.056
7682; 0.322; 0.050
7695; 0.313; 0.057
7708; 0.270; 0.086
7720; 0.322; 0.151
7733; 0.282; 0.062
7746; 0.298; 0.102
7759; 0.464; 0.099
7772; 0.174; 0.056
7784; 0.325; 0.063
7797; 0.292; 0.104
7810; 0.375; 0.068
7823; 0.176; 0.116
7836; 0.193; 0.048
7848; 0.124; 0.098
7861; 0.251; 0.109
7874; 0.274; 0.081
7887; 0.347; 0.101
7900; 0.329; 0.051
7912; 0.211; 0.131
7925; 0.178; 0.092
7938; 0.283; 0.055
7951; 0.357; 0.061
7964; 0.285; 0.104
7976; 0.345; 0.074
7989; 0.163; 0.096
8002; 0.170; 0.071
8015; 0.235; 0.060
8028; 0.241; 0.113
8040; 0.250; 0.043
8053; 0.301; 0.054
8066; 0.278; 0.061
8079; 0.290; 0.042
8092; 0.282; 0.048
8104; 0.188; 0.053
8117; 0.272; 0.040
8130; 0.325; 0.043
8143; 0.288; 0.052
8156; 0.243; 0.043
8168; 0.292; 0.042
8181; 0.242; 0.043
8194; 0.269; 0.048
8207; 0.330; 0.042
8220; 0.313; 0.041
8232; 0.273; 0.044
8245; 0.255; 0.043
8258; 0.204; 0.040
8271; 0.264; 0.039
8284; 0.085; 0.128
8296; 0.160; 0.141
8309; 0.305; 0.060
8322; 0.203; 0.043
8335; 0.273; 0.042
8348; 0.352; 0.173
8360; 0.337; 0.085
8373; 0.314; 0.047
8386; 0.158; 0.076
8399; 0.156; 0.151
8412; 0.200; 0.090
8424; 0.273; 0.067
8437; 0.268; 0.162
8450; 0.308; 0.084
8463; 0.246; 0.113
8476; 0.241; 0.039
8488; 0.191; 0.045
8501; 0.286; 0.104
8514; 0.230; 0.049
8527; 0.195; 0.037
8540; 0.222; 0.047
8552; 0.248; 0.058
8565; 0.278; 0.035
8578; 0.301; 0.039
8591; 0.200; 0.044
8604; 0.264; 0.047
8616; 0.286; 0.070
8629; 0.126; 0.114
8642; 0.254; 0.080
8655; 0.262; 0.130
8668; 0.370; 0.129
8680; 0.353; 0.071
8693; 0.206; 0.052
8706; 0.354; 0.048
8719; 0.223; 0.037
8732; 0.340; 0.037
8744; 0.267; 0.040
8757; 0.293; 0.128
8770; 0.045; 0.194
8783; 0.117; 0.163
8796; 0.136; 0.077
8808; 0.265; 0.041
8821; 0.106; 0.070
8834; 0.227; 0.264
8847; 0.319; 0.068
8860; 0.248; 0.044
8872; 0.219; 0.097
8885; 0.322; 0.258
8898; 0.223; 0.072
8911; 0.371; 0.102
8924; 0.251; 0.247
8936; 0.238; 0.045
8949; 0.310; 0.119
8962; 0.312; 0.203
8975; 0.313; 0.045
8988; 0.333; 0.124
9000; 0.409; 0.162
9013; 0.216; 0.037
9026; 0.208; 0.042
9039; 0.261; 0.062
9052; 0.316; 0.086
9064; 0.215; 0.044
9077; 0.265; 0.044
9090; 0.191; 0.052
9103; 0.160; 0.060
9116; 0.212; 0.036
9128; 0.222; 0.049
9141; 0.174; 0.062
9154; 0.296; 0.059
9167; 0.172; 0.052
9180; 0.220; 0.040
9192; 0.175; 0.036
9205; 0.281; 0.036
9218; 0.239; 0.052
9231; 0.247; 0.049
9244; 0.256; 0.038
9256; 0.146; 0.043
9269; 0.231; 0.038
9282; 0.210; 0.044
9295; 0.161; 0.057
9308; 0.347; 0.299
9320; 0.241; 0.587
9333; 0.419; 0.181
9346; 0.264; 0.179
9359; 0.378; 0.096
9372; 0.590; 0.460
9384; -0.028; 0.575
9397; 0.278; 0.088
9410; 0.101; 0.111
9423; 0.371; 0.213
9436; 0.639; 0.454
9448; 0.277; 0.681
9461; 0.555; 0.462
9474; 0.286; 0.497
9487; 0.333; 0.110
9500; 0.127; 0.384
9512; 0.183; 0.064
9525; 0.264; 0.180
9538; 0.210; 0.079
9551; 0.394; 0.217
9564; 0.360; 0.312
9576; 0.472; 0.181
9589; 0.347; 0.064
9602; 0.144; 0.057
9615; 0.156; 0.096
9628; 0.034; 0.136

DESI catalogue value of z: 0.914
